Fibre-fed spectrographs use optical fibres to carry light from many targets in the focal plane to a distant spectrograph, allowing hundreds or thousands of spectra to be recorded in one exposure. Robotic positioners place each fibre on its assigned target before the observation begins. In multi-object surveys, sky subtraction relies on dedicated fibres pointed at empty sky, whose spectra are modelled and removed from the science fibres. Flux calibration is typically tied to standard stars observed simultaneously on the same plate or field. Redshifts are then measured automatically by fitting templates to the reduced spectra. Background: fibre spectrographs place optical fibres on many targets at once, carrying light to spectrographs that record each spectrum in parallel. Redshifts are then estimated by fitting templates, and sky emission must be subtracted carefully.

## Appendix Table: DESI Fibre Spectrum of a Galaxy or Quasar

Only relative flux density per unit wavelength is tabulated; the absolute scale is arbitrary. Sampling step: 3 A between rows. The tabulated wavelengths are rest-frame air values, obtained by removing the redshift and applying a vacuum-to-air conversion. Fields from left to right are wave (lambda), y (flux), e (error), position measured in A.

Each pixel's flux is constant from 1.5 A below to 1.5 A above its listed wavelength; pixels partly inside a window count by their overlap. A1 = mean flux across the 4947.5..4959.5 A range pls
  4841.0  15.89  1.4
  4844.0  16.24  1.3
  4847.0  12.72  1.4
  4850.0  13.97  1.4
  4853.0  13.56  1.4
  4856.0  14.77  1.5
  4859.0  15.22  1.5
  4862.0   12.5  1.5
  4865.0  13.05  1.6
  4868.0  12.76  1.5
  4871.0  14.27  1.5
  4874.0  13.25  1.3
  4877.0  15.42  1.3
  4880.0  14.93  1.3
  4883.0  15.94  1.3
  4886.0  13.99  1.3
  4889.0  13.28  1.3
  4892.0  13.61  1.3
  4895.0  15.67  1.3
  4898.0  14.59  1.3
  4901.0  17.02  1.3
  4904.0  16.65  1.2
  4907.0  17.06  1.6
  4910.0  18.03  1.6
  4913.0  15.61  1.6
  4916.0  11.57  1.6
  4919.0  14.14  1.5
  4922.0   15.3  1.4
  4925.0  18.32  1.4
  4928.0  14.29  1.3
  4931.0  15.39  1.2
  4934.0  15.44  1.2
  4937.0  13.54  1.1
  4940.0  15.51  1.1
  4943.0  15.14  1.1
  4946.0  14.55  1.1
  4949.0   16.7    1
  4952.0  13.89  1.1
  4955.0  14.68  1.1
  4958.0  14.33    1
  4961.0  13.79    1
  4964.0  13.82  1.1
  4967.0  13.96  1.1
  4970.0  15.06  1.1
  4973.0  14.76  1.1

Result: 14.9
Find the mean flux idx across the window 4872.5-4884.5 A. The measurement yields 14.9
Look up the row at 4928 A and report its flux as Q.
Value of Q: 14.29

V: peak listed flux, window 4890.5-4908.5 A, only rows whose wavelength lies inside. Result 17.06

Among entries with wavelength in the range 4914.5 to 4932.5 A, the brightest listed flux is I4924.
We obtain 18.32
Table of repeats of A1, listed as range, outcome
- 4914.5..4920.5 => 12.9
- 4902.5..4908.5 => 16.9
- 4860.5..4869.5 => 12.8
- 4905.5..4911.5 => 17.5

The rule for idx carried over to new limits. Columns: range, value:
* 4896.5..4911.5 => 16.7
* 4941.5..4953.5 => 15.1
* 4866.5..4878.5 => 13.9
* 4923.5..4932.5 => 16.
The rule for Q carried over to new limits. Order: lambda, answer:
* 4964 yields 13.82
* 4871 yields 14.27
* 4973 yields 14.76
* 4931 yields 15.39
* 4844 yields 16.24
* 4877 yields 15.42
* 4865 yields 13.05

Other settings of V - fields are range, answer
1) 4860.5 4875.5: 14.27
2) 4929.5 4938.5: 15.44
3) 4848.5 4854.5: 13.97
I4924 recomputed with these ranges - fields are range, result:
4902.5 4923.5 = 18.03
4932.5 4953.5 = 16.7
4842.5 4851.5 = 16.24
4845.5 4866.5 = 15.22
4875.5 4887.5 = 15.94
